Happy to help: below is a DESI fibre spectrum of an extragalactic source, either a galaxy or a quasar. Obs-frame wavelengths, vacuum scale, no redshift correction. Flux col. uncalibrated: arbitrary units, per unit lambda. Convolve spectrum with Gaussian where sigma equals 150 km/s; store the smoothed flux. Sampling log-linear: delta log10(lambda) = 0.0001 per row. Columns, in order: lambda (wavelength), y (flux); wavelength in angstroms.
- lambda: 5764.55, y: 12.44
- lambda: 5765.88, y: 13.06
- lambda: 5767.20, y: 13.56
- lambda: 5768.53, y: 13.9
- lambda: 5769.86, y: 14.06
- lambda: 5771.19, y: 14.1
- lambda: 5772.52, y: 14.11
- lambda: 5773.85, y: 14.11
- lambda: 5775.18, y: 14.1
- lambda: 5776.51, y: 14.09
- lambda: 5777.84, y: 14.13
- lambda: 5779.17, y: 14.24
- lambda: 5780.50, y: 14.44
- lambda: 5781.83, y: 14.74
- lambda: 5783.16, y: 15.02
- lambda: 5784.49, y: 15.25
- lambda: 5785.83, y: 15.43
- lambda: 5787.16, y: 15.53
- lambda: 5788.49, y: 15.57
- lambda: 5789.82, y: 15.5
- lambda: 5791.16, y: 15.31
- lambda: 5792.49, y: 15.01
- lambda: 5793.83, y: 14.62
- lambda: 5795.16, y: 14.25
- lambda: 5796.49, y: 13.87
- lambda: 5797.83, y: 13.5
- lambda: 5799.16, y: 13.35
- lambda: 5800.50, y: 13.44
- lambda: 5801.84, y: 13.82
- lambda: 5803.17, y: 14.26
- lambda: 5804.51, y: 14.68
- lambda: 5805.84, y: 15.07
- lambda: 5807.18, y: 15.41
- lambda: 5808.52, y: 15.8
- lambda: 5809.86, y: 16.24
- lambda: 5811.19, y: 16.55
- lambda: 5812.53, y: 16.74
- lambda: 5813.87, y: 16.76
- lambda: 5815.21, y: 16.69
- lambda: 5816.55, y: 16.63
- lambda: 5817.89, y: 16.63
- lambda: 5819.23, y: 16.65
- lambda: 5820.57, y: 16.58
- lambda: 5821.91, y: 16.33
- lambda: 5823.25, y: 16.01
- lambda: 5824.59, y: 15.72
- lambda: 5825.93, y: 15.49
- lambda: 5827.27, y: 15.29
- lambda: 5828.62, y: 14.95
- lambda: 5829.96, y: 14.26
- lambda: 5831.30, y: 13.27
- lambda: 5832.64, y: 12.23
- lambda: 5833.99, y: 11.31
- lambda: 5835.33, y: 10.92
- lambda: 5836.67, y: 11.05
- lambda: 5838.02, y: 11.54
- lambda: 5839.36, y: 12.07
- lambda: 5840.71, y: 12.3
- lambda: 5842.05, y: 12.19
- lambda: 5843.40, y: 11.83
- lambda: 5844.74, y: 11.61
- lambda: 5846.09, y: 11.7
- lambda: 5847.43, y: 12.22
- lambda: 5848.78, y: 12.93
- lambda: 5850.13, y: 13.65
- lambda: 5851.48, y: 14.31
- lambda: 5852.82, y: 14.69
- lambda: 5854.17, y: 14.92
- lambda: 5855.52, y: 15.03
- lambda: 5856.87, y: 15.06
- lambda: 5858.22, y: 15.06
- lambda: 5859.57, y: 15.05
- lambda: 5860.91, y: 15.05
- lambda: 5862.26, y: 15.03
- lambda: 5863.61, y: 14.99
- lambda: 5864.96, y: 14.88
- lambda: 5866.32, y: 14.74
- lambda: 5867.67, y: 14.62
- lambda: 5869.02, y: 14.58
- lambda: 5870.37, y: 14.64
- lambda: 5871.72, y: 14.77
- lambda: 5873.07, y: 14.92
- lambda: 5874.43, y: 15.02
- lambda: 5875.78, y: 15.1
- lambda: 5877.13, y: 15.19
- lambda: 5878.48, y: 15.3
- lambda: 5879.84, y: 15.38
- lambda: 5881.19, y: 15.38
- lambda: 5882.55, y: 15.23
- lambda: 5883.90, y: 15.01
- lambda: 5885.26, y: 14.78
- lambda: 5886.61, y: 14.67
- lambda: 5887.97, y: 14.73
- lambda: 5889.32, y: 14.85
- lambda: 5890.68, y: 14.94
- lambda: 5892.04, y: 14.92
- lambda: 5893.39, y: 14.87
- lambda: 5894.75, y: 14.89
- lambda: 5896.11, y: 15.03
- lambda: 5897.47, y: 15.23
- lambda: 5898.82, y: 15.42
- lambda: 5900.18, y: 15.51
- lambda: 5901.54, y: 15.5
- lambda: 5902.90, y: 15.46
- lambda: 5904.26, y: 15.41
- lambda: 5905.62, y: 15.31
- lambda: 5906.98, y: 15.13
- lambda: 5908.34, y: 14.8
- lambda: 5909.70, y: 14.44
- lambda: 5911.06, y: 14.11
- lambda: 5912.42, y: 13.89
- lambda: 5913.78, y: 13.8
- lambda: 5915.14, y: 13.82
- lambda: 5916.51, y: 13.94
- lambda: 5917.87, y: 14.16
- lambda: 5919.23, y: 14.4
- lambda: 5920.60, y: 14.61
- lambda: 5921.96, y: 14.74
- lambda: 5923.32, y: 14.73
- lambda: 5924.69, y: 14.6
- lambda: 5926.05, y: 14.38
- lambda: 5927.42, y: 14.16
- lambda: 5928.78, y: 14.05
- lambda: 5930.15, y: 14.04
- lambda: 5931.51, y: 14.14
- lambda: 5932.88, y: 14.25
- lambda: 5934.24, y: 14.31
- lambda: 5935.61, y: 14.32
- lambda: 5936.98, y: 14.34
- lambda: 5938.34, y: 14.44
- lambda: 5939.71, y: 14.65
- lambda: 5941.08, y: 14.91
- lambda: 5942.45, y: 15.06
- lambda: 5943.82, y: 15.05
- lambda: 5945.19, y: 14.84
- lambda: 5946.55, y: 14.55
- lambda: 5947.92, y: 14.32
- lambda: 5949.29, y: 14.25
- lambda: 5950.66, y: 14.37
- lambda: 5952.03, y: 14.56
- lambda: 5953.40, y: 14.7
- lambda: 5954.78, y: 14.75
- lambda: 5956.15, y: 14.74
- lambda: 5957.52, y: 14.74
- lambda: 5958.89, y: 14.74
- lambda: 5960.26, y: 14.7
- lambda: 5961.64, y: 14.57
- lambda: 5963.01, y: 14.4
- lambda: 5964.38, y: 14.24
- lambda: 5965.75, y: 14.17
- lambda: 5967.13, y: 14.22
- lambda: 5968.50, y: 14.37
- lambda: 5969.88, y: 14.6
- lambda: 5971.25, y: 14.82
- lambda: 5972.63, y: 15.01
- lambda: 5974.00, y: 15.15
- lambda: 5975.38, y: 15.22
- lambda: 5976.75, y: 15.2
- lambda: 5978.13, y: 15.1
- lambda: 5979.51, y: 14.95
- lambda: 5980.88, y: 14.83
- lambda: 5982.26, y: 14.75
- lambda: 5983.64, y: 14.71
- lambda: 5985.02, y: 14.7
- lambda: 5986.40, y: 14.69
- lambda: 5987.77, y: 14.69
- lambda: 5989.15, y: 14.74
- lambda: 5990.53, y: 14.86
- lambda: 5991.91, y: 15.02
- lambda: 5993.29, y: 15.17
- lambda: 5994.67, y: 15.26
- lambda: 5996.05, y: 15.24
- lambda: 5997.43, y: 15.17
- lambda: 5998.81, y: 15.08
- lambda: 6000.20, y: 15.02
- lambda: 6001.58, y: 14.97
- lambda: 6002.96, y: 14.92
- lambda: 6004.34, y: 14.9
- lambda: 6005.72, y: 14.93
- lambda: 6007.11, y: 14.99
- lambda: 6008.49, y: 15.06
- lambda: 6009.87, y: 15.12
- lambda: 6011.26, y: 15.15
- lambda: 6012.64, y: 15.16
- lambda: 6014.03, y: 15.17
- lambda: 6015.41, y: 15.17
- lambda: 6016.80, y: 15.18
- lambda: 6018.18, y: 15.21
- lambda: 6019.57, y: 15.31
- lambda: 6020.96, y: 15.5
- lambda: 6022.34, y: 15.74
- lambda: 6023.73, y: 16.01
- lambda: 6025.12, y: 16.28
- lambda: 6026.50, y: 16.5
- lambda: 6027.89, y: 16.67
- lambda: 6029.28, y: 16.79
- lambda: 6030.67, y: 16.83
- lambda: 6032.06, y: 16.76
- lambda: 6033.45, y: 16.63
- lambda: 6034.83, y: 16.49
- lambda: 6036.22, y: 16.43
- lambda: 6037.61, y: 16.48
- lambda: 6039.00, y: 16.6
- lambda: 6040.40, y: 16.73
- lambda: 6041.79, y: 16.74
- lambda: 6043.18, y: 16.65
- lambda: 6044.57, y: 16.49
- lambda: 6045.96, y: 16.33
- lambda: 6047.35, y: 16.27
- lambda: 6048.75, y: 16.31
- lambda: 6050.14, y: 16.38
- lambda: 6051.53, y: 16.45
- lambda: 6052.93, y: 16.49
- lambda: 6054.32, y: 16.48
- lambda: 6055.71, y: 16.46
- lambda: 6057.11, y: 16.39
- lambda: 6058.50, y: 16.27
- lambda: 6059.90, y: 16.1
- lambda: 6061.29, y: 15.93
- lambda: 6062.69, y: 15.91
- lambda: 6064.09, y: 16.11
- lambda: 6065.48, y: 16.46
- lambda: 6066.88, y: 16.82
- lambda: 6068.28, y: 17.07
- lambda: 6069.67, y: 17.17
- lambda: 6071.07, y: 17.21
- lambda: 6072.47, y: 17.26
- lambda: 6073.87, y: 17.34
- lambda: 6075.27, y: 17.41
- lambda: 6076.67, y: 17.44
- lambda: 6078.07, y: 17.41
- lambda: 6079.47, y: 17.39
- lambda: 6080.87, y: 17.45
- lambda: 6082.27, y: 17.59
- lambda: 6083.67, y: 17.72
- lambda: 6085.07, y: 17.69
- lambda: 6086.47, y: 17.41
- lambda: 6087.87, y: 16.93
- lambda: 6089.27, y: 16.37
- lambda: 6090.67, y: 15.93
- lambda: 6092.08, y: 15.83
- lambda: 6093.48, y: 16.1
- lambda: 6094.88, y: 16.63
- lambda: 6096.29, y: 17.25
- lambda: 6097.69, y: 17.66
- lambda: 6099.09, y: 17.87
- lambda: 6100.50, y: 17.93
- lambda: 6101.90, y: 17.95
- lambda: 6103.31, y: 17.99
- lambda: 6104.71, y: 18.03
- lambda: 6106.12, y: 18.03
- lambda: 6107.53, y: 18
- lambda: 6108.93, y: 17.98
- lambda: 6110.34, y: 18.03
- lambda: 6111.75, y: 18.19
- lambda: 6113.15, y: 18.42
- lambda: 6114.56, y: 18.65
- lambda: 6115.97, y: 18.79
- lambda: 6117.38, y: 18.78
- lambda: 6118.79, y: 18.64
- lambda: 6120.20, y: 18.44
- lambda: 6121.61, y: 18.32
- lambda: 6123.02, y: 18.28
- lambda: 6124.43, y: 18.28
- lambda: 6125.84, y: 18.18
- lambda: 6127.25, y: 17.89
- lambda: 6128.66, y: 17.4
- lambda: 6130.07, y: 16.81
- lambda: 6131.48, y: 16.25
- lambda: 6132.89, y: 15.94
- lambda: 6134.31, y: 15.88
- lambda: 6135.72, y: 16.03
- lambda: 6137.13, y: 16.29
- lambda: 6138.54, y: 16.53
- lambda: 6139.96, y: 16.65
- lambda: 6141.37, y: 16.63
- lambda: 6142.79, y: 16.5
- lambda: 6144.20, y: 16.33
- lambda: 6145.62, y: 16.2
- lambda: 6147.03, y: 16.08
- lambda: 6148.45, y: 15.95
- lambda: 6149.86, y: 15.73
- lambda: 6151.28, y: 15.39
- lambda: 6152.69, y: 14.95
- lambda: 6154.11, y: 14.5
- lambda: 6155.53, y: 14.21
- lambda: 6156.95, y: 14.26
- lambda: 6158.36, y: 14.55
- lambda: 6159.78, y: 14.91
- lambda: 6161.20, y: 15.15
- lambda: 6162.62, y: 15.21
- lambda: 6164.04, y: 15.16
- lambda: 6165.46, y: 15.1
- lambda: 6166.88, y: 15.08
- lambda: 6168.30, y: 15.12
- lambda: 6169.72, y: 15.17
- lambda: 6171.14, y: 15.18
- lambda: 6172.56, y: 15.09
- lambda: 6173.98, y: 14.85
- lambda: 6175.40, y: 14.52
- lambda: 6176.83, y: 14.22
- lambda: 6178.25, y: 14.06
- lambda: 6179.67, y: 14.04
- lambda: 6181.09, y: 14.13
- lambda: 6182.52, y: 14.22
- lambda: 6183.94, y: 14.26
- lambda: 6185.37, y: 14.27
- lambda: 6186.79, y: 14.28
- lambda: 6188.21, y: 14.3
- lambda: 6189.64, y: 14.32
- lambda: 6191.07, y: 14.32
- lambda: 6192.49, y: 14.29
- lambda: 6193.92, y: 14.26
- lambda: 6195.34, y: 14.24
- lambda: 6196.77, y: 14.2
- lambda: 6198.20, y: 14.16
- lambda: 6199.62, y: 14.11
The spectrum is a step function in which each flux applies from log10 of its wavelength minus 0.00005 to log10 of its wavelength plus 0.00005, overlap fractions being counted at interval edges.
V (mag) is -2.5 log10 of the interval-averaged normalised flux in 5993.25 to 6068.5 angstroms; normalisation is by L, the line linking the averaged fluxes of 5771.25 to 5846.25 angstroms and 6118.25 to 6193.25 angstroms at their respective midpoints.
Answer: -0.05 mag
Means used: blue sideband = 14.4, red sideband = 15.6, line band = 15.9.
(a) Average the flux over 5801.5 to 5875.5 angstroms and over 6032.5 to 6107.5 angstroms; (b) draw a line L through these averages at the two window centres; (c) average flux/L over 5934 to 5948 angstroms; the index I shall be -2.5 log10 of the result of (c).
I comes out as 0.06 mag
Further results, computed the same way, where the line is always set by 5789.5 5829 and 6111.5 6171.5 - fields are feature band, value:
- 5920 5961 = 0.089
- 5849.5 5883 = 0.046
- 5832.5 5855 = 0.236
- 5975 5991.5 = 0.074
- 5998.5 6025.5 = 0.054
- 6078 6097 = -0.048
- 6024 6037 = -0.035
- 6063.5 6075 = -0.051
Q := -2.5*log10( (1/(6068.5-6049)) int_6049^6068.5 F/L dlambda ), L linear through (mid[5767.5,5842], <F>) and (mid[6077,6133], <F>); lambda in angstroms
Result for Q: 0.05 mag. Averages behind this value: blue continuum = 14.6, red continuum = 17.6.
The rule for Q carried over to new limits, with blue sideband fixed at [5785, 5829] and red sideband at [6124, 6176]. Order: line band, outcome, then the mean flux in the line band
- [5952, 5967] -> 0.07 mag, 14.6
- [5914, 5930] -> 0.09 mag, 14.3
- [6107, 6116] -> -0.16 mag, 18.3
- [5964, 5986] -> 0.06 mag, 14.8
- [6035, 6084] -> -0.07 mag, 16.7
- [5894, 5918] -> 0.05 mag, 14.8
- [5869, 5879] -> 0.04 mag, 15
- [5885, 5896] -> 0.05 mag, 14.8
